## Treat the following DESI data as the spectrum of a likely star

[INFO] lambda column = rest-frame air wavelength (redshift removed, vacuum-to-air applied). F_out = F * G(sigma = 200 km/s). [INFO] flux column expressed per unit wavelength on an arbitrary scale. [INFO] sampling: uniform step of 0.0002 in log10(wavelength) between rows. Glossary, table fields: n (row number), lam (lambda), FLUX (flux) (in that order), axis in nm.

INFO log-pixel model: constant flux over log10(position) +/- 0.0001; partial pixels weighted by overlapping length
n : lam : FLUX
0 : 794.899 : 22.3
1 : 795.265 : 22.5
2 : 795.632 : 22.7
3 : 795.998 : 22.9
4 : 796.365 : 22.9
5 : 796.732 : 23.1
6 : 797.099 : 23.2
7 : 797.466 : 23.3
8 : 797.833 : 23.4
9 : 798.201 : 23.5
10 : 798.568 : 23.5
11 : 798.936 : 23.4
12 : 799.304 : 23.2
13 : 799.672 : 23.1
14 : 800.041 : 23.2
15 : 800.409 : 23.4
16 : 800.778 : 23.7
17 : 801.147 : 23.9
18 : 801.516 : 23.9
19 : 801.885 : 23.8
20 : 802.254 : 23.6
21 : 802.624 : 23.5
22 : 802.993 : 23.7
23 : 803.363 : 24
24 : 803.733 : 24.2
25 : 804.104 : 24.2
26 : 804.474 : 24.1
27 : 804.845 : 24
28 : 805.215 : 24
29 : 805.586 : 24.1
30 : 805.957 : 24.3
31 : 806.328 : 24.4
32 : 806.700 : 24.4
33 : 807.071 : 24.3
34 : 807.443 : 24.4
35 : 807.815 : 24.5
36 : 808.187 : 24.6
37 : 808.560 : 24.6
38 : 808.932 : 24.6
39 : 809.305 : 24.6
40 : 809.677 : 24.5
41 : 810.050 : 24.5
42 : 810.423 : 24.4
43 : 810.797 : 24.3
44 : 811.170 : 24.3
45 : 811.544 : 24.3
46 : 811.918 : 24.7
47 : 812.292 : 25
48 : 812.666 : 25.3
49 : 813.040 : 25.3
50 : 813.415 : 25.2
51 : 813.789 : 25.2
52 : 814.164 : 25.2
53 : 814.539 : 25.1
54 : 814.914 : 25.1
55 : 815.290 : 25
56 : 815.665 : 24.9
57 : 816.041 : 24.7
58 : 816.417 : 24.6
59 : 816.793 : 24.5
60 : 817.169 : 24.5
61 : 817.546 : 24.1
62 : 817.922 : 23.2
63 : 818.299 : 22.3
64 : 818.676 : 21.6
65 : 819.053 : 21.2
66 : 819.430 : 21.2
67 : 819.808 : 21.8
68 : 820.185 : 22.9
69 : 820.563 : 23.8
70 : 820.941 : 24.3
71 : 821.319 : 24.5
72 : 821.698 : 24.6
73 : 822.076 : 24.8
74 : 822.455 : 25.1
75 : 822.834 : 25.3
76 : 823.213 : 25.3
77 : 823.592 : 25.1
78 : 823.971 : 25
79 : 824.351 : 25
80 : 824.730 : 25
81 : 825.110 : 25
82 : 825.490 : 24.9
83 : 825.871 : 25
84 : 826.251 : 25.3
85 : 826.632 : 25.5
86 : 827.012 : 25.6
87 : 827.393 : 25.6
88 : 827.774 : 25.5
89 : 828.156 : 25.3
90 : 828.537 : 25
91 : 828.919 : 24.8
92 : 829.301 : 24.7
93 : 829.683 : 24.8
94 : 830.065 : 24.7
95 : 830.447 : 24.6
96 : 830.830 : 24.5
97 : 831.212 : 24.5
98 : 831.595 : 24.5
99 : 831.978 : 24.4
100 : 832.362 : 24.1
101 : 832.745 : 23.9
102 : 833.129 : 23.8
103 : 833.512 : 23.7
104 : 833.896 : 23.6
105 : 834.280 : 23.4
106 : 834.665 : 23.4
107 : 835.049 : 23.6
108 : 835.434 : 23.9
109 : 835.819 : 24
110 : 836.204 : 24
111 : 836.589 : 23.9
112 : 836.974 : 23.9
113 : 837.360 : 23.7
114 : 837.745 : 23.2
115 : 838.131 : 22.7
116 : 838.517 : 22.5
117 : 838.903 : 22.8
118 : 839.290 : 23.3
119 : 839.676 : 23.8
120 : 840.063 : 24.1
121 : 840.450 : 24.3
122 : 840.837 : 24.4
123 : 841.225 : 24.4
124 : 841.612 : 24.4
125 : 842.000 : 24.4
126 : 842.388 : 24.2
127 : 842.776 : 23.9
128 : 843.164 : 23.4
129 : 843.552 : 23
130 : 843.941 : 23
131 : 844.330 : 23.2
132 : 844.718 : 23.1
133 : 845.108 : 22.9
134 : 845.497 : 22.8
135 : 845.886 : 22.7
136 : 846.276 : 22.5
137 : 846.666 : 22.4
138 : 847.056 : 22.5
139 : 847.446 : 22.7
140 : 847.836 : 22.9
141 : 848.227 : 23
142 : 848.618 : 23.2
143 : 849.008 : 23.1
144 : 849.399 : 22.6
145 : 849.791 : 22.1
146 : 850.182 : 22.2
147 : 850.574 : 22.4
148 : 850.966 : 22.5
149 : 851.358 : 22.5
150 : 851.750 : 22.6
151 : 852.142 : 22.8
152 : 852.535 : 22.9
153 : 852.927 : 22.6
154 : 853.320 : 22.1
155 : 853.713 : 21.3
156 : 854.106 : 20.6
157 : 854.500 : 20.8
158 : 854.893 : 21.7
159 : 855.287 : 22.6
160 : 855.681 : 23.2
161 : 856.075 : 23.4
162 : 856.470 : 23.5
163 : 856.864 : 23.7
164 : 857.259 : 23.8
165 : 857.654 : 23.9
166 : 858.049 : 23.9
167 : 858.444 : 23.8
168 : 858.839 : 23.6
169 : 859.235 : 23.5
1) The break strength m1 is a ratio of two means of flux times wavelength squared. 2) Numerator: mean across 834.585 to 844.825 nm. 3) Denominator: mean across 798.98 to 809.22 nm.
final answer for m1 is 1.08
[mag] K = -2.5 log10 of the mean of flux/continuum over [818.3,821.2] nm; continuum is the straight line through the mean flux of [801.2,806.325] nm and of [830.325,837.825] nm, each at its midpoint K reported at 0.070 mag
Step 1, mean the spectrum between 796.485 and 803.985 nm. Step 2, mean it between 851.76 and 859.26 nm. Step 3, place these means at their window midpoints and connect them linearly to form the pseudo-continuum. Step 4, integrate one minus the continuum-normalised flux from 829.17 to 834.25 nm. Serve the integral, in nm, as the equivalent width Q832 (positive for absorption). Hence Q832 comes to -0.250 nm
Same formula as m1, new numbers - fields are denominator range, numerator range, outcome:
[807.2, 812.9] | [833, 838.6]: 1.02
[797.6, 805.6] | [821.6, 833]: 1.12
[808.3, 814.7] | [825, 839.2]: 1.03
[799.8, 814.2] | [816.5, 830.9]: 1.04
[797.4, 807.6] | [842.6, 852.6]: 1.07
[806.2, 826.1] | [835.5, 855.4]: 1.01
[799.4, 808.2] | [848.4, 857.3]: 1.06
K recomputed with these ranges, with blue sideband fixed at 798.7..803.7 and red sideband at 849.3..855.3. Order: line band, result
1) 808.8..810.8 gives -0.05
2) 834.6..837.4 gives -0.06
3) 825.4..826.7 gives -0.10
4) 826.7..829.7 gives -0.11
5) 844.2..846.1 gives -0.03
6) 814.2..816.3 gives -0.08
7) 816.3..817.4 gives -0.06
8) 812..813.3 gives -0.09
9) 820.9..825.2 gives -0.09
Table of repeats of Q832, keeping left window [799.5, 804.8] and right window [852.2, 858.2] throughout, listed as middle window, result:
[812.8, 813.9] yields -0.08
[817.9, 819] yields 0.06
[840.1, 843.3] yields -0.17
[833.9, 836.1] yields -0.06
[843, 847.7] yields 0.00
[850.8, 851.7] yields 0.01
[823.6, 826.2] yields -0.19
